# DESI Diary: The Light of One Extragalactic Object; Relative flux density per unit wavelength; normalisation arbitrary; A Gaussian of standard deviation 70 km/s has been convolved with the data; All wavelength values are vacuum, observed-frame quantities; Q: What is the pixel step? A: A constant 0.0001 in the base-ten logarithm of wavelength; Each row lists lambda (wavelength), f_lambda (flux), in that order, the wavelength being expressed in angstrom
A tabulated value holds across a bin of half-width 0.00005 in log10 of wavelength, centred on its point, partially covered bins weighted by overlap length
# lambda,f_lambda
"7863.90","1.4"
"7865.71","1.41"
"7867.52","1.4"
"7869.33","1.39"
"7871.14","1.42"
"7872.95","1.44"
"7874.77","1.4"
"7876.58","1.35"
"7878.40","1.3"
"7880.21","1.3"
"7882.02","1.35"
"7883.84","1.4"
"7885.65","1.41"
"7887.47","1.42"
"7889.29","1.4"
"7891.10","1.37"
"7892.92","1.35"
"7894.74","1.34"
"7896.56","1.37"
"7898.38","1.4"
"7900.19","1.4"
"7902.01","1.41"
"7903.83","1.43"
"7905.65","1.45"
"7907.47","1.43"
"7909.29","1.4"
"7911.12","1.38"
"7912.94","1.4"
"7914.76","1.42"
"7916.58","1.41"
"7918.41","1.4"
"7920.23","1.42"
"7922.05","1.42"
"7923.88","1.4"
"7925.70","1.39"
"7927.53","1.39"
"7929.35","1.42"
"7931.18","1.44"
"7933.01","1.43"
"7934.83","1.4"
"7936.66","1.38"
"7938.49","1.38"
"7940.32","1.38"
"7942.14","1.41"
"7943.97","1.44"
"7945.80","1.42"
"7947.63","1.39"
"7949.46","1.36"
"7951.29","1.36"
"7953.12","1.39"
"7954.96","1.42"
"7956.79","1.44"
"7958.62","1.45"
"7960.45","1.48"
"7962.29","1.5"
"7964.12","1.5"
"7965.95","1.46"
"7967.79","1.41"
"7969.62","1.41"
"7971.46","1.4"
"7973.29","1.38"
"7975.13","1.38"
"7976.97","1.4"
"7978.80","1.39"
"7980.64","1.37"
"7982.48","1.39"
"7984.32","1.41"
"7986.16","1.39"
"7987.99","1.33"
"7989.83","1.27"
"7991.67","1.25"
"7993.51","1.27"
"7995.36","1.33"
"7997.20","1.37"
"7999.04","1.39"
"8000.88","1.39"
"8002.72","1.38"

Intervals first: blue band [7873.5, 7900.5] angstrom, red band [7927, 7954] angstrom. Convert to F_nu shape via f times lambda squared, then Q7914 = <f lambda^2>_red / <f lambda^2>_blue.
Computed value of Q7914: 1.03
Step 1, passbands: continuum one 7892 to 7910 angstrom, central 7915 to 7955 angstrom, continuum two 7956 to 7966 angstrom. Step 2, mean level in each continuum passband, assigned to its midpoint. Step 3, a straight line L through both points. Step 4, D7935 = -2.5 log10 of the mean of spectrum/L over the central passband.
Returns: 0.030 mag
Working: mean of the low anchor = 1.4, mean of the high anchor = 1.47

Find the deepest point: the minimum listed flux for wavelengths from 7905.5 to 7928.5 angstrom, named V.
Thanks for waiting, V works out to 1.38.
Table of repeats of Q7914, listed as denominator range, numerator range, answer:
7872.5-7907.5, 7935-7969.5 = 1.04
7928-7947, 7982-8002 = 0.97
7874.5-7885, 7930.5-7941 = 1.05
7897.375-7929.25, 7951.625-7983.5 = 1.02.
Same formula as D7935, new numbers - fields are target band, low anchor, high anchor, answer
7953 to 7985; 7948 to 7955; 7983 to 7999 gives -0.05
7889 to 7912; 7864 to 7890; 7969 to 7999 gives -0.01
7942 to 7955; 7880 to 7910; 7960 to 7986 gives 0.01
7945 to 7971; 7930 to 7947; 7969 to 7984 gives -0.02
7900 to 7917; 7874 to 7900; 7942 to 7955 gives -0.03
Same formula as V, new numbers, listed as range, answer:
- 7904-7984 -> 1.36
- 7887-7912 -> 1.34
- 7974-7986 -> 1.37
